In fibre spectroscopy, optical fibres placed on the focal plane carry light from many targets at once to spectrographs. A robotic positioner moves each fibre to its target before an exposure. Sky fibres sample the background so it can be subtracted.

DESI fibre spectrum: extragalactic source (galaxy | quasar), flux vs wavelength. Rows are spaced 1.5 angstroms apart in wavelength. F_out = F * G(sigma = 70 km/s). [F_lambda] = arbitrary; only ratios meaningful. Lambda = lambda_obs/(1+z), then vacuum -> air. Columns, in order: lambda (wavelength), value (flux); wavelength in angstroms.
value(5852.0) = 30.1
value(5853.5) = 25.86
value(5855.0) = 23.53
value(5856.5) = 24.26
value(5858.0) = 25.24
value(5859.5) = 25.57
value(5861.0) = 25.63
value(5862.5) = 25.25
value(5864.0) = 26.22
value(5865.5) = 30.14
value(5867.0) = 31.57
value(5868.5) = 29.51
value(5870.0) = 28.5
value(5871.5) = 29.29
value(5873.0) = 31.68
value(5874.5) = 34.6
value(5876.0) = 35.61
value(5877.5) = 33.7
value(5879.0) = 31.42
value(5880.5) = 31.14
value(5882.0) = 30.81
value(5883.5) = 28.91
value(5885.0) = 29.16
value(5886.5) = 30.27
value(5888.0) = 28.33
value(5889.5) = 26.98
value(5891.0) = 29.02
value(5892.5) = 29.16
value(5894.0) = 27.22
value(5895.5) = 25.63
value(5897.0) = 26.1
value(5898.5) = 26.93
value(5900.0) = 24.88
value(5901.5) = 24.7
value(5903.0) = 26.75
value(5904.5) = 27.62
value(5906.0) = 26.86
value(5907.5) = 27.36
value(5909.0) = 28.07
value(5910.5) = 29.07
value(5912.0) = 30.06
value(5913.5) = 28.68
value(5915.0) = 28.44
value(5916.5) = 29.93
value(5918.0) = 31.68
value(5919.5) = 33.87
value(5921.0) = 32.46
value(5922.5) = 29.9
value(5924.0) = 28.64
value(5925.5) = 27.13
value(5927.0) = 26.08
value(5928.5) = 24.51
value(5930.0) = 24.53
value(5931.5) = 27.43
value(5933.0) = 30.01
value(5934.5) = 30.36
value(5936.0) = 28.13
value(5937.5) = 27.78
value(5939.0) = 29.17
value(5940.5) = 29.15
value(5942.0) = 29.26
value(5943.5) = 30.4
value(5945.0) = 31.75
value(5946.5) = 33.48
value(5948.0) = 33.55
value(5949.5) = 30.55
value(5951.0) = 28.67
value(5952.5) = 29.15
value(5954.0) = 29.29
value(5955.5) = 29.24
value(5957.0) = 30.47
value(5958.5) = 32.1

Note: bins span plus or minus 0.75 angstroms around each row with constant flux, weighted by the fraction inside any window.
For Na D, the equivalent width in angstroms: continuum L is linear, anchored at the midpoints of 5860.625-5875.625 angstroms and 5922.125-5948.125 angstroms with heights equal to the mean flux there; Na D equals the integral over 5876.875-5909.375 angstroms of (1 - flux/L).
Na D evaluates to 1.2 angstroms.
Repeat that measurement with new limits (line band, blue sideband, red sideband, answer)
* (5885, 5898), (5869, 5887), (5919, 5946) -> 1.18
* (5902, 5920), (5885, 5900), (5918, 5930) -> -0.34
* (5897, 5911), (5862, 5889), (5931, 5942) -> 1.34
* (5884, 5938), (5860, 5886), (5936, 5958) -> 3.50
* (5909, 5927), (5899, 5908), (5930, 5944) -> -1.53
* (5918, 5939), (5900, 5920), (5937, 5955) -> 0.50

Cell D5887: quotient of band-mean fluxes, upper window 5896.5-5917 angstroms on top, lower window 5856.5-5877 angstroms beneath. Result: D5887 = 0.9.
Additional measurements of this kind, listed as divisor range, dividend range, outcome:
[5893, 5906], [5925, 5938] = 1.04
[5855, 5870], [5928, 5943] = 1.04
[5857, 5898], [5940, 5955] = 1.05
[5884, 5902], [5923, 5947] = 1.04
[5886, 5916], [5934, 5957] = 1.09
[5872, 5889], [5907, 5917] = 0.92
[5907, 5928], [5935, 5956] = 1.02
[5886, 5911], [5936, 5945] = 1.07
